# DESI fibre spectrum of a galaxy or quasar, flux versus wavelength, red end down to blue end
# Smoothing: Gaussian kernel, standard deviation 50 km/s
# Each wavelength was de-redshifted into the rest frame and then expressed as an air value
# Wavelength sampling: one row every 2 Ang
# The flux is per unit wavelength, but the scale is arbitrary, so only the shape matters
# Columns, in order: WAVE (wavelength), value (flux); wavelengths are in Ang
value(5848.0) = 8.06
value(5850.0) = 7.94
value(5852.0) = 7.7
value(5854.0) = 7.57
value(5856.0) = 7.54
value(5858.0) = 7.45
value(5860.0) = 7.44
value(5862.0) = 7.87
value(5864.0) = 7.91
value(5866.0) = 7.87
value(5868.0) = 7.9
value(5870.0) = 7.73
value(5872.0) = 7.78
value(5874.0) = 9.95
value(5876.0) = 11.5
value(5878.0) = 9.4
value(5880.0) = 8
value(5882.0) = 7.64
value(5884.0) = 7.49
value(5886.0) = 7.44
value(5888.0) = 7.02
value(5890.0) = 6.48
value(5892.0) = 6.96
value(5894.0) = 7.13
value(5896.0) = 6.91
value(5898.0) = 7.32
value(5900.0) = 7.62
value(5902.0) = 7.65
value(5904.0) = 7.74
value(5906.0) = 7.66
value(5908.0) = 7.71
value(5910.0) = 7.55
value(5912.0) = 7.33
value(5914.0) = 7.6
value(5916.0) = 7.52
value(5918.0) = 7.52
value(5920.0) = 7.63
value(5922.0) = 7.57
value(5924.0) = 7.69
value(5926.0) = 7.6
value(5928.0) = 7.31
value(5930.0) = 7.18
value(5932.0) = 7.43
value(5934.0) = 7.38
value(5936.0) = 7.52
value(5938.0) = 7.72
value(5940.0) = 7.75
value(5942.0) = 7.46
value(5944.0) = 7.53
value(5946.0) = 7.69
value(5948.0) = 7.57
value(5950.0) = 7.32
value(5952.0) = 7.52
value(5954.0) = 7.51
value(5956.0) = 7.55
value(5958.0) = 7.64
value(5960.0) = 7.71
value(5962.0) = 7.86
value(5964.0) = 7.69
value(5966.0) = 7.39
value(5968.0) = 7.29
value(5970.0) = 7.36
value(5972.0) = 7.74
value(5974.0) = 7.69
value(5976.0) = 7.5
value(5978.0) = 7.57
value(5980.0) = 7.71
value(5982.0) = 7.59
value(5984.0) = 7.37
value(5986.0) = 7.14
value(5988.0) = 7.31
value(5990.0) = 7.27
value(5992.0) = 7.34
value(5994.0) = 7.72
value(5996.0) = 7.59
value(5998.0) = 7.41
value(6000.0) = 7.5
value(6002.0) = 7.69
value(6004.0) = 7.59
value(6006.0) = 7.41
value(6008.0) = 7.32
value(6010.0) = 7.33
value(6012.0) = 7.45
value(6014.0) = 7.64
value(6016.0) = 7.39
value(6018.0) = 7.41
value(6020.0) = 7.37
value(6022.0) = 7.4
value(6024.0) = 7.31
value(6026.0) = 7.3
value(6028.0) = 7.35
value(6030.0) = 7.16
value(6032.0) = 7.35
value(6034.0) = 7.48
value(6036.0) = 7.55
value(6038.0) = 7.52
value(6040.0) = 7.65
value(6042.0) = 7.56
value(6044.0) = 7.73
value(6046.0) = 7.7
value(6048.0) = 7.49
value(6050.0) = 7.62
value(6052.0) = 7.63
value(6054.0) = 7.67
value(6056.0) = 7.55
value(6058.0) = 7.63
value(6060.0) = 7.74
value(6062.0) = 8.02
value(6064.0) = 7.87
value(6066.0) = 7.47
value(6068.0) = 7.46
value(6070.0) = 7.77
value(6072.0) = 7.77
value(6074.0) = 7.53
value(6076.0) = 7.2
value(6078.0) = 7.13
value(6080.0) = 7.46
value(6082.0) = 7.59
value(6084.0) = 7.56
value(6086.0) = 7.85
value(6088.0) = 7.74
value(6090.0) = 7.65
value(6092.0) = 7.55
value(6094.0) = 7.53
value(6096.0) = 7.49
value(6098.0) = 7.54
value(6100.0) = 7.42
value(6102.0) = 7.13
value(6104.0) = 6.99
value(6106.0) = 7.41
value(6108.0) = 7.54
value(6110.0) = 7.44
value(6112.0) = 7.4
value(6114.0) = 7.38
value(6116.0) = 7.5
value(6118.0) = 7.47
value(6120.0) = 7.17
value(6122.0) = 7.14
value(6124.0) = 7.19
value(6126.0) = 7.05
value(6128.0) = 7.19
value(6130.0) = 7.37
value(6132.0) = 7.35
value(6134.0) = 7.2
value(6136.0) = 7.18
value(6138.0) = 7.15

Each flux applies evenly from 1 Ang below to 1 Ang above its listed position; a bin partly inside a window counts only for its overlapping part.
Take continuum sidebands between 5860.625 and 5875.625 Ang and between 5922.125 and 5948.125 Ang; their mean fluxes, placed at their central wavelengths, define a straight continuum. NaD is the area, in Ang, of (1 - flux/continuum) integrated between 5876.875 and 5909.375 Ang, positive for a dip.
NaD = 1.9 Ang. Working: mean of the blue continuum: 8.27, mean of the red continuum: 7.53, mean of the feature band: 7.53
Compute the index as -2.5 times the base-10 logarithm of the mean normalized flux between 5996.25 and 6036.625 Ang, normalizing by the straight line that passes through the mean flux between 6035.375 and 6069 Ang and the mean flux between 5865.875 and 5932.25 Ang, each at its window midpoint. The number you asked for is 0.03 mag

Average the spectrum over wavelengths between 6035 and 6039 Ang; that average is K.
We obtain 7.54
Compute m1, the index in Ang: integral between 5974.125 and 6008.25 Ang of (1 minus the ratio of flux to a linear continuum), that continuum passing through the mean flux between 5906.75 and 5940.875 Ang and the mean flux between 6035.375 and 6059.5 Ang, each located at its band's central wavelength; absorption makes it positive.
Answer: 0.4 Ang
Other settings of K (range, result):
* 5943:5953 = 7.53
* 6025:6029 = 7.32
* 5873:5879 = 10.3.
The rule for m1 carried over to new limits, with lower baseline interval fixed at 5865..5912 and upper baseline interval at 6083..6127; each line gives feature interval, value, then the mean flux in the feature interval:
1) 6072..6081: 0.1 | 7.38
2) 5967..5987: 0.4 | 7.5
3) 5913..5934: 0.7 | 7.5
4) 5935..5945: 0.2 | 7.6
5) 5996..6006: 0.1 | 7.54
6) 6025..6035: 0.3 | 7.33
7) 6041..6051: -0.1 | 7.62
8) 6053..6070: -0.4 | 7.68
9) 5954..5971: 0.3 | 7.56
